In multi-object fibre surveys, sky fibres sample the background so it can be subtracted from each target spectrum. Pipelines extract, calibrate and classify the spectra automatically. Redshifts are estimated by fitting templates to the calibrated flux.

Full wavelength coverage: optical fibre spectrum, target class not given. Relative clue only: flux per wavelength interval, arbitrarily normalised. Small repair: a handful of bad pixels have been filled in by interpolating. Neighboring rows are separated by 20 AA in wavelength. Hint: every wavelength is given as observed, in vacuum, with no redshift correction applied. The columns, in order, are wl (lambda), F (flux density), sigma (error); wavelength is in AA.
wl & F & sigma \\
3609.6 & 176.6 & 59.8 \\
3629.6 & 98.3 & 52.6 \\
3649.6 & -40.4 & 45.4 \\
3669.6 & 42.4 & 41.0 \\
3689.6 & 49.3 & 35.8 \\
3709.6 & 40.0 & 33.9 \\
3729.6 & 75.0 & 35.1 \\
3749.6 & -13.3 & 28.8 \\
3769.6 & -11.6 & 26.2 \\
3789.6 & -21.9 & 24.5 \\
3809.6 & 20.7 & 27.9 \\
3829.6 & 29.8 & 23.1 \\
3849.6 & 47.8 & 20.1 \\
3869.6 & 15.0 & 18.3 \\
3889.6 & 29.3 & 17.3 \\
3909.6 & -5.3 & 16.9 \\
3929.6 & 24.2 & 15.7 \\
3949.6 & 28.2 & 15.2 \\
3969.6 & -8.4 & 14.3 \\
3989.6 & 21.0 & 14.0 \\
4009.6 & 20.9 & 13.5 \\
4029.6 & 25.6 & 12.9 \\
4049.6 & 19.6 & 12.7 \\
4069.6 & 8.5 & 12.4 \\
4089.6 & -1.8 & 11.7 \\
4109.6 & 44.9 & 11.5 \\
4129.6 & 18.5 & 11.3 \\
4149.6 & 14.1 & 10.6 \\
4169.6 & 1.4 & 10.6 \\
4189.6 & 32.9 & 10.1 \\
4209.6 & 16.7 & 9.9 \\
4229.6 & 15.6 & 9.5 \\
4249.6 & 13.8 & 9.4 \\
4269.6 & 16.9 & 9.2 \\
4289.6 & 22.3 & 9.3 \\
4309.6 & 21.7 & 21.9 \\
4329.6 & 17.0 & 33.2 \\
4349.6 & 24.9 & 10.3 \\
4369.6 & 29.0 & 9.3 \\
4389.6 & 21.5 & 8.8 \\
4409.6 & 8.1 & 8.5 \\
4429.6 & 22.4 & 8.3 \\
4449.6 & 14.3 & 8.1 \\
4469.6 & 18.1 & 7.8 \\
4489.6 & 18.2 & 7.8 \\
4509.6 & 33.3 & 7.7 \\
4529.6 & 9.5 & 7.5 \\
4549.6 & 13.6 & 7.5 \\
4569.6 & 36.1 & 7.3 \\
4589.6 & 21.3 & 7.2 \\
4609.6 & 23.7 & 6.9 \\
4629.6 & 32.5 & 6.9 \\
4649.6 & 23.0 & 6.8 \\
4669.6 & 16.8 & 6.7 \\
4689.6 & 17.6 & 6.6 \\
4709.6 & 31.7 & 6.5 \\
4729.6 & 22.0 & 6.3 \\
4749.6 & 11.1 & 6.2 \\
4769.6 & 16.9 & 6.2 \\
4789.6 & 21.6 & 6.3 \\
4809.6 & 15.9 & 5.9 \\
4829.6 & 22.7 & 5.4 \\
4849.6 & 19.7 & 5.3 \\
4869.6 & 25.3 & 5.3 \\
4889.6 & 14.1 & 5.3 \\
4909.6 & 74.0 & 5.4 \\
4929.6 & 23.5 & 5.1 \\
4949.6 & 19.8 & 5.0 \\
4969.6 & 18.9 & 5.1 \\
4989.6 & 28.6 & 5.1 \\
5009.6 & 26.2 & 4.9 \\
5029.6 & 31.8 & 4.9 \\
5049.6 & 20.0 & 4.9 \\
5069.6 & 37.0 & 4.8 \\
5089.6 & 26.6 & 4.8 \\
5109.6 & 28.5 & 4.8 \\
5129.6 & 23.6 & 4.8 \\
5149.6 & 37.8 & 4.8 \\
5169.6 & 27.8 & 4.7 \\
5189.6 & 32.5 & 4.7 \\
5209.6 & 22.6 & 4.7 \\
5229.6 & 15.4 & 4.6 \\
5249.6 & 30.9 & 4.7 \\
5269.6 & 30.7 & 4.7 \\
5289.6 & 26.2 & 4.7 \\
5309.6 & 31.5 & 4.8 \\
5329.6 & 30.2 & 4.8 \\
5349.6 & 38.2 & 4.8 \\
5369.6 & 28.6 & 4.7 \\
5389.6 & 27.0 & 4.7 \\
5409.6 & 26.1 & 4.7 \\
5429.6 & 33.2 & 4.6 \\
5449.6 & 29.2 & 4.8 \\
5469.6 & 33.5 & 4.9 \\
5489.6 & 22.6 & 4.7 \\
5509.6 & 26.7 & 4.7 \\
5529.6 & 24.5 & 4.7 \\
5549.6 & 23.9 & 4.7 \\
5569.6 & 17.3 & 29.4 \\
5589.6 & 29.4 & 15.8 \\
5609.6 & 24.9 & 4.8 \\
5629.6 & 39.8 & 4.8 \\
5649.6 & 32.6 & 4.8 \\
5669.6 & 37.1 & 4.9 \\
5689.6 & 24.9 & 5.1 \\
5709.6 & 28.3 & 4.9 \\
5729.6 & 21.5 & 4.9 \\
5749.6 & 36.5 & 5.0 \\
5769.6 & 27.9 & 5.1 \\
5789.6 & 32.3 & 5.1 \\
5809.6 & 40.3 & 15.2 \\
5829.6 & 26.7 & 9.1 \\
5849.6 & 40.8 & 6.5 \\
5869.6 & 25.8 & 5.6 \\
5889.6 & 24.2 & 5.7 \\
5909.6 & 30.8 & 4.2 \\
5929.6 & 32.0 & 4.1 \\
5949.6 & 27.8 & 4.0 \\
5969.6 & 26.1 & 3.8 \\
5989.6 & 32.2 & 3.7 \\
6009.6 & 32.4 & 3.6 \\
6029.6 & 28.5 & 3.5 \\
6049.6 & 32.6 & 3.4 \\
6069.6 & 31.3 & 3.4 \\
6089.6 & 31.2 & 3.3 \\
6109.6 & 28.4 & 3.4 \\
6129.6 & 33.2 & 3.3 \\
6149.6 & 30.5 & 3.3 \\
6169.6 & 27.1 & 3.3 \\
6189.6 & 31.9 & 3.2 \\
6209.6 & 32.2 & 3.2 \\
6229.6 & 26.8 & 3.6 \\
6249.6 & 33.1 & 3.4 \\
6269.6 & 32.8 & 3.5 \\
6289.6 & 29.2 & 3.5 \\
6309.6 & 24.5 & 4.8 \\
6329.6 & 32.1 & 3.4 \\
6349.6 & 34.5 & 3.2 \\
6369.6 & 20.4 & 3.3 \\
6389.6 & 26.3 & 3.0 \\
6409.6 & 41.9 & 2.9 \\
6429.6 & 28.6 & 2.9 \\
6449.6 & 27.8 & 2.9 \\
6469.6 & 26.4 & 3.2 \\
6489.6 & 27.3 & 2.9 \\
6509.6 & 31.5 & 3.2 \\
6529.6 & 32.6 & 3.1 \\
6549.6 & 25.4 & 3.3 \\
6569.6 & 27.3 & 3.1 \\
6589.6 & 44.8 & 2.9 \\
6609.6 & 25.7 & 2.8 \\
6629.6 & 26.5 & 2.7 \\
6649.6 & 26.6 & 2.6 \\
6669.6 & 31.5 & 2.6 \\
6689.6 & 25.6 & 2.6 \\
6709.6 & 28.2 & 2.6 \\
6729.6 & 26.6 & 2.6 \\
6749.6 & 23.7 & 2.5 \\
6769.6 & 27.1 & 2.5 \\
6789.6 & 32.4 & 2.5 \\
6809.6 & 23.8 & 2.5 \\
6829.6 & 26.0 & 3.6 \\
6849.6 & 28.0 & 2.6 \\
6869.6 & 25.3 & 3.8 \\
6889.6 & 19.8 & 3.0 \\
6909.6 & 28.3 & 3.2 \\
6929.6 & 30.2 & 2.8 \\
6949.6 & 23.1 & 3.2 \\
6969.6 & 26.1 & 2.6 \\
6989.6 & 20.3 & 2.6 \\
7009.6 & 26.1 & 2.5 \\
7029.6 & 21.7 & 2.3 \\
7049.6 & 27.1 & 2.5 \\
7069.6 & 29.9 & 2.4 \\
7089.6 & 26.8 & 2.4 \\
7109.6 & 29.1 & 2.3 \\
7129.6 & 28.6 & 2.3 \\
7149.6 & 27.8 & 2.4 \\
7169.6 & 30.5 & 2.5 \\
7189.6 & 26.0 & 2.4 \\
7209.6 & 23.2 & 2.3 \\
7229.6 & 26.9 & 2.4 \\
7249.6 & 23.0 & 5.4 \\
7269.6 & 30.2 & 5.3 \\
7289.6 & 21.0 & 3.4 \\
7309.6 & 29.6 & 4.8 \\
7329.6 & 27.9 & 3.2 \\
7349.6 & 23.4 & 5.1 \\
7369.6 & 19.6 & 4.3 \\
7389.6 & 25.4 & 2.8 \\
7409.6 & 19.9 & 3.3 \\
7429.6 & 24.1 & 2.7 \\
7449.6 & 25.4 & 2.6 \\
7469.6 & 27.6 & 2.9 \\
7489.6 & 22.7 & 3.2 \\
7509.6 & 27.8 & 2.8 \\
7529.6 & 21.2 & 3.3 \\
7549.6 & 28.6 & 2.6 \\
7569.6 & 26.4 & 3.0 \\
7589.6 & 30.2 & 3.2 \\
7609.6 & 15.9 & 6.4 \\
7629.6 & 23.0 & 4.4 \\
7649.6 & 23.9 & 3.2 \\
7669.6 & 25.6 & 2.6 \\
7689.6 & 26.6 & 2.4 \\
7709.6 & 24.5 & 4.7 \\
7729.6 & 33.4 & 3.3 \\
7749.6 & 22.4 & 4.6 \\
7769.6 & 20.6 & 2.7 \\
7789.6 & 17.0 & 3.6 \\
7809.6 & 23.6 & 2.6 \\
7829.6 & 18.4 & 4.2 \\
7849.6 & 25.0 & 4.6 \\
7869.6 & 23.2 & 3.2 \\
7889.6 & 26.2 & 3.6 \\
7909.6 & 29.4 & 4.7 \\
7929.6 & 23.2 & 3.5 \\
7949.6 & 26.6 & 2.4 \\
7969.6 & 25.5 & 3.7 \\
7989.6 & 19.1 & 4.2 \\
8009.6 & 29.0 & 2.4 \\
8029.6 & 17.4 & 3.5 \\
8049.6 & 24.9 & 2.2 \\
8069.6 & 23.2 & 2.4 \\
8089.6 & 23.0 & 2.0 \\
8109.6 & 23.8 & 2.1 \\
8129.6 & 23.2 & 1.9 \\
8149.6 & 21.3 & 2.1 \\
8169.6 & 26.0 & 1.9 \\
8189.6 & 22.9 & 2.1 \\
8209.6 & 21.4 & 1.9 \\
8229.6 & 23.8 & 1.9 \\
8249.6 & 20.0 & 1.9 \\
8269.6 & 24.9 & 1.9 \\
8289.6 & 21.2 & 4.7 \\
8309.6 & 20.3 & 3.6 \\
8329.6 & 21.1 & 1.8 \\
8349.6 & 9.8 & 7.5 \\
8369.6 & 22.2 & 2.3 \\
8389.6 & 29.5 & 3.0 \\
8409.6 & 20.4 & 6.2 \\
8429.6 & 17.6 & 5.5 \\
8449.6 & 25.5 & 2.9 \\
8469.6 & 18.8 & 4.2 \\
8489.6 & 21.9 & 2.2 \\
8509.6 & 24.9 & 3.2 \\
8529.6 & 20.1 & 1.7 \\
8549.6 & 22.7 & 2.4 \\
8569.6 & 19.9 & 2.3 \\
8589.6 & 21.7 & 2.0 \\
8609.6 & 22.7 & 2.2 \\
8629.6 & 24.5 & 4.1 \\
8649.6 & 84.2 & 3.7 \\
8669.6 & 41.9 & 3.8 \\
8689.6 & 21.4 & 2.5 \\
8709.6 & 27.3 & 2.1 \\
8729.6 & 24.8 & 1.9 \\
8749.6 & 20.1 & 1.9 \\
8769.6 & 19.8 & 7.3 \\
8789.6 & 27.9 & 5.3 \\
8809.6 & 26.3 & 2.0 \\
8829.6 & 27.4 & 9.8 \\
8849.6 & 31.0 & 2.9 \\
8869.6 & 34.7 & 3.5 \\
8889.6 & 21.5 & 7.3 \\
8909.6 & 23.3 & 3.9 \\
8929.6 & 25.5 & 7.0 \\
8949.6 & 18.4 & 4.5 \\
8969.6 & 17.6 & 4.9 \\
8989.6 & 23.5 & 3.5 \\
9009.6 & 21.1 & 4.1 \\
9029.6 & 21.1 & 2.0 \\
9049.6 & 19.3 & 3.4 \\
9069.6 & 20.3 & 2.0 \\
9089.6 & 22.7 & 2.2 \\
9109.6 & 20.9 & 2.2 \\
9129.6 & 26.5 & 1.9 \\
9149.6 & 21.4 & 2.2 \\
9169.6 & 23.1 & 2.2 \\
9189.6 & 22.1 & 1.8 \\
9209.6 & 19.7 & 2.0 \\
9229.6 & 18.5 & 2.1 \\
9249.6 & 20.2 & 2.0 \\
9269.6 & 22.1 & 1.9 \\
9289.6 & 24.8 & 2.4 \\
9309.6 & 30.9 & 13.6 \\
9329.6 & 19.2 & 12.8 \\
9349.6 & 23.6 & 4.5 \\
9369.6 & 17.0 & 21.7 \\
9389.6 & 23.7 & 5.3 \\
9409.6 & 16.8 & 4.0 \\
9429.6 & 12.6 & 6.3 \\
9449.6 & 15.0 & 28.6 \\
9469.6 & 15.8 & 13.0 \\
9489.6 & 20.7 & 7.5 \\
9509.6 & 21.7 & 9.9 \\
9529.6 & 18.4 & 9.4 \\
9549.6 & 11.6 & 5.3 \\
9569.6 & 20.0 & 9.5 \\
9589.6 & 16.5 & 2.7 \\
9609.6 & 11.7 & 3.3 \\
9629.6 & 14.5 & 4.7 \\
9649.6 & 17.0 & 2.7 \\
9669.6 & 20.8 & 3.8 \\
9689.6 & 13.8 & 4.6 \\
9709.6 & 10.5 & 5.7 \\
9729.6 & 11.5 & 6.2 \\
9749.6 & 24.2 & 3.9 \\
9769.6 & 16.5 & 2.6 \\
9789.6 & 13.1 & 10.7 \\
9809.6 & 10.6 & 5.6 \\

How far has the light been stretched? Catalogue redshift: 0.316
